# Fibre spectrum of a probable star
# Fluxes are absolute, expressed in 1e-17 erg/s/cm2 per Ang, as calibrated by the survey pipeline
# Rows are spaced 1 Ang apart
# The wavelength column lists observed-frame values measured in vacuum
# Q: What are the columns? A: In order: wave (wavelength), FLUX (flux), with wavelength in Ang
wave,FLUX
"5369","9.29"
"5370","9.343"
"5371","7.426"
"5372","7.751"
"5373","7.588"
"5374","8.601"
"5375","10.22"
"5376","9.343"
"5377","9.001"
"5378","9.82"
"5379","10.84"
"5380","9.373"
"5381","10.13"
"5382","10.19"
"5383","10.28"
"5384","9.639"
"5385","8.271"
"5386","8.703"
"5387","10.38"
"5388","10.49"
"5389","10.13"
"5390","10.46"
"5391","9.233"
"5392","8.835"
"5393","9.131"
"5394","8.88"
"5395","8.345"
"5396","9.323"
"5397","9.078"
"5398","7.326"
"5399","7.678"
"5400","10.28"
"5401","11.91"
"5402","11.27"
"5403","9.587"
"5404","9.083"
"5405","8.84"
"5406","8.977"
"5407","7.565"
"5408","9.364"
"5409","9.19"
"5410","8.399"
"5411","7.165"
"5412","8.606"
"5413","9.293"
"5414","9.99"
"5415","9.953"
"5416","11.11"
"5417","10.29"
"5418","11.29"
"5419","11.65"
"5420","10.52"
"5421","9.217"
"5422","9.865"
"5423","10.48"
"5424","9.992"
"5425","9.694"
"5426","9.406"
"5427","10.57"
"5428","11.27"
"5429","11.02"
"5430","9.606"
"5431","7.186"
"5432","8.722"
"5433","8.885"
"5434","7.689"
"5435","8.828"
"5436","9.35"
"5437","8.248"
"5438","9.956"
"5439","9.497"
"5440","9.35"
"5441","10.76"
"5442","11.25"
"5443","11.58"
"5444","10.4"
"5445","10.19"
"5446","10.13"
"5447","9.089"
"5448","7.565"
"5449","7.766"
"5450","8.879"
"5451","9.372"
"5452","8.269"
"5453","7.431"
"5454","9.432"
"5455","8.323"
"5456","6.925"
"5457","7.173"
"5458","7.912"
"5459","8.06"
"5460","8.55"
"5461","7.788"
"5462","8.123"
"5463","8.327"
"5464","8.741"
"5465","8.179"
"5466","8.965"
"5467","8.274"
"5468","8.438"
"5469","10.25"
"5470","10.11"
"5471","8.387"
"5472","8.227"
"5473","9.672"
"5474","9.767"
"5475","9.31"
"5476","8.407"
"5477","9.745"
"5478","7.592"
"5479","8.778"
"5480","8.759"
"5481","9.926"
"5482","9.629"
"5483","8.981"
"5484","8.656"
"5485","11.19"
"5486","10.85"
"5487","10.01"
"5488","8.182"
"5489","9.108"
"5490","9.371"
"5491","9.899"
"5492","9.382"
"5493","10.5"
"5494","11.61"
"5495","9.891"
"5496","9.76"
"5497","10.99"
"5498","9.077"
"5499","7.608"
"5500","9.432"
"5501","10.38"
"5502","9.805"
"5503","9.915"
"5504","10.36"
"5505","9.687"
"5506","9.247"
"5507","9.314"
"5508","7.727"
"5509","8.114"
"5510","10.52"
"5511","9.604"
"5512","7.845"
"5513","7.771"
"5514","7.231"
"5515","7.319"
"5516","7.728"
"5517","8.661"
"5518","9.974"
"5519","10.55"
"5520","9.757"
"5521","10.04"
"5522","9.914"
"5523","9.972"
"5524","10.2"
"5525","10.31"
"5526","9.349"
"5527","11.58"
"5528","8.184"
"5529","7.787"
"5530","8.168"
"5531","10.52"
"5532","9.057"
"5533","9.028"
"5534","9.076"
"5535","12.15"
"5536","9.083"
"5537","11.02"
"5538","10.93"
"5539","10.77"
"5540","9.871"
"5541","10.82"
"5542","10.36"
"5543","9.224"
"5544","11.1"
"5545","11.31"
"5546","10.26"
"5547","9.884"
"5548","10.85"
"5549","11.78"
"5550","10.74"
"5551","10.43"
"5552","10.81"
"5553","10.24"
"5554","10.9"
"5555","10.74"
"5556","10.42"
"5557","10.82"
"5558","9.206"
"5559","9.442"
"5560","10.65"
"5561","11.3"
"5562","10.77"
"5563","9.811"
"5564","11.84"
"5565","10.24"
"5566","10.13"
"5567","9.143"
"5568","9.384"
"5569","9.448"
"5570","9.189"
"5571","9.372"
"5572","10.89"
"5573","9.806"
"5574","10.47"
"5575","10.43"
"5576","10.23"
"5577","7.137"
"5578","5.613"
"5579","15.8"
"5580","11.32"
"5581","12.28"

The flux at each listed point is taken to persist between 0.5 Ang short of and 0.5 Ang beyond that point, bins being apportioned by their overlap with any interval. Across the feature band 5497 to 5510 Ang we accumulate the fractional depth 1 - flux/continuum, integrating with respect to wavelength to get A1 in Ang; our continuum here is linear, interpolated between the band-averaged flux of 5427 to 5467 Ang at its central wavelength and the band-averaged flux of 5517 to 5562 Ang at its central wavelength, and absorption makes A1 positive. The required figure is 0.5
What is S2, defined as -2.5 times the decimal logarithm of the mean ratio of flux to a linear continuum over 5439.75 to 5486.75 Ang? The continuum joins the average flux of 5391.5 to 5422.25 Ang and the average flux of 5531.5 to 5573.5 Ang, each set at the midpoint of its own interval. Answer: 0.086 mag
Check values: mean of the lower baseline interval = 9.42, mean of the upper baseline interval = 10.3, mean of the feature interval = 9.01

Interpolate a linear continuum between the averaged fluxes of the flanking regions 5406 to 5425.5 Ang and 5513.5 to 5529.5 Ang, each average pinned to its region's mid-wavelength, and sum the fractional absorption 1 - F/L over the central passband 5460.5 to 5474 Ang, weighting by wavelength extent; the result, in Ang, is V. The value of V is 1.0 Ang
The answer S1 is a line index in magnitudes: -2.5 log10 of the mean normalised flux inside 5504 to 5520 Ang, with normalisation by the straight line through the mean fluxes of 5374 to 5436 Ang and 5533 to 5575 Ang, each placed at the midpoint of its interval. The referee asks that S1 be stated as 0.15 mag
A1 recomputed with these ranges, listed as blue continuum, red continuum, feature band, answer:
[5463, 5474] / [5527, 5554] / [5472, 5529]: 0.53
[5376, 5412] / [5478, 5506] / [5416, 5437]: -0.74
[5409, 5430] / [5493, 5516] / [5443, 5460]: 1.83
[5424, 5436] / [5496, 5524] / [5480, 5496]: -0.87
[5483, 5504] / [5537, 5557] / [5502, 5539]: 2.90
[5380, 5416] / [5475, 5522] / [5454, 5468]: 1.76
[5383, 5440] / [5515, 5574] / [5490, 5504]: -0.02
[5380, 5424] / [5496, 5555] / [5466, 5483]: 1.03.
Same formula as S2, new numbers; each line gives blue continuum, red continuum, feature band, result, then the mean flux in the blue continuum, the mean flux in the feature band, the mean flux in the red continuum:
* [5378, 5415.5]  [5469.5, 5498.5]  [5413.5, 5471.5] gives 0.018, 9.36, 9.28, 9.51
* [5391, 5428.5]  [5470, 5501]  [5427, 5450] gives 0.003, 9.55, 9.48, 9.45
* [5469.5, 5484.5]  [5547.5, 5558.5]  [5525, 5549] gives 0.026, 9.06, 10.1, 10.6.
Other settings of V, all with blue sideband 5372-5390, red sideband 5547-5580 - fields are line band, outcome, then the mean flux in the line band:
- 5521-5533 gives 0.68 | 9.55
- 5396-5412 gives 1.01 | 9.04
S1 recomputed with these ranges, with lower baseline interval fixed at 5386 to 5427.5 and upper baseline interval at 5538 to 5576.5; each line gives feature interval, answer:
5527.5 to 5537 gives 0.10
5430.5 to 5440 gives 0.12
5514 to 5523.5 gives 0.11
